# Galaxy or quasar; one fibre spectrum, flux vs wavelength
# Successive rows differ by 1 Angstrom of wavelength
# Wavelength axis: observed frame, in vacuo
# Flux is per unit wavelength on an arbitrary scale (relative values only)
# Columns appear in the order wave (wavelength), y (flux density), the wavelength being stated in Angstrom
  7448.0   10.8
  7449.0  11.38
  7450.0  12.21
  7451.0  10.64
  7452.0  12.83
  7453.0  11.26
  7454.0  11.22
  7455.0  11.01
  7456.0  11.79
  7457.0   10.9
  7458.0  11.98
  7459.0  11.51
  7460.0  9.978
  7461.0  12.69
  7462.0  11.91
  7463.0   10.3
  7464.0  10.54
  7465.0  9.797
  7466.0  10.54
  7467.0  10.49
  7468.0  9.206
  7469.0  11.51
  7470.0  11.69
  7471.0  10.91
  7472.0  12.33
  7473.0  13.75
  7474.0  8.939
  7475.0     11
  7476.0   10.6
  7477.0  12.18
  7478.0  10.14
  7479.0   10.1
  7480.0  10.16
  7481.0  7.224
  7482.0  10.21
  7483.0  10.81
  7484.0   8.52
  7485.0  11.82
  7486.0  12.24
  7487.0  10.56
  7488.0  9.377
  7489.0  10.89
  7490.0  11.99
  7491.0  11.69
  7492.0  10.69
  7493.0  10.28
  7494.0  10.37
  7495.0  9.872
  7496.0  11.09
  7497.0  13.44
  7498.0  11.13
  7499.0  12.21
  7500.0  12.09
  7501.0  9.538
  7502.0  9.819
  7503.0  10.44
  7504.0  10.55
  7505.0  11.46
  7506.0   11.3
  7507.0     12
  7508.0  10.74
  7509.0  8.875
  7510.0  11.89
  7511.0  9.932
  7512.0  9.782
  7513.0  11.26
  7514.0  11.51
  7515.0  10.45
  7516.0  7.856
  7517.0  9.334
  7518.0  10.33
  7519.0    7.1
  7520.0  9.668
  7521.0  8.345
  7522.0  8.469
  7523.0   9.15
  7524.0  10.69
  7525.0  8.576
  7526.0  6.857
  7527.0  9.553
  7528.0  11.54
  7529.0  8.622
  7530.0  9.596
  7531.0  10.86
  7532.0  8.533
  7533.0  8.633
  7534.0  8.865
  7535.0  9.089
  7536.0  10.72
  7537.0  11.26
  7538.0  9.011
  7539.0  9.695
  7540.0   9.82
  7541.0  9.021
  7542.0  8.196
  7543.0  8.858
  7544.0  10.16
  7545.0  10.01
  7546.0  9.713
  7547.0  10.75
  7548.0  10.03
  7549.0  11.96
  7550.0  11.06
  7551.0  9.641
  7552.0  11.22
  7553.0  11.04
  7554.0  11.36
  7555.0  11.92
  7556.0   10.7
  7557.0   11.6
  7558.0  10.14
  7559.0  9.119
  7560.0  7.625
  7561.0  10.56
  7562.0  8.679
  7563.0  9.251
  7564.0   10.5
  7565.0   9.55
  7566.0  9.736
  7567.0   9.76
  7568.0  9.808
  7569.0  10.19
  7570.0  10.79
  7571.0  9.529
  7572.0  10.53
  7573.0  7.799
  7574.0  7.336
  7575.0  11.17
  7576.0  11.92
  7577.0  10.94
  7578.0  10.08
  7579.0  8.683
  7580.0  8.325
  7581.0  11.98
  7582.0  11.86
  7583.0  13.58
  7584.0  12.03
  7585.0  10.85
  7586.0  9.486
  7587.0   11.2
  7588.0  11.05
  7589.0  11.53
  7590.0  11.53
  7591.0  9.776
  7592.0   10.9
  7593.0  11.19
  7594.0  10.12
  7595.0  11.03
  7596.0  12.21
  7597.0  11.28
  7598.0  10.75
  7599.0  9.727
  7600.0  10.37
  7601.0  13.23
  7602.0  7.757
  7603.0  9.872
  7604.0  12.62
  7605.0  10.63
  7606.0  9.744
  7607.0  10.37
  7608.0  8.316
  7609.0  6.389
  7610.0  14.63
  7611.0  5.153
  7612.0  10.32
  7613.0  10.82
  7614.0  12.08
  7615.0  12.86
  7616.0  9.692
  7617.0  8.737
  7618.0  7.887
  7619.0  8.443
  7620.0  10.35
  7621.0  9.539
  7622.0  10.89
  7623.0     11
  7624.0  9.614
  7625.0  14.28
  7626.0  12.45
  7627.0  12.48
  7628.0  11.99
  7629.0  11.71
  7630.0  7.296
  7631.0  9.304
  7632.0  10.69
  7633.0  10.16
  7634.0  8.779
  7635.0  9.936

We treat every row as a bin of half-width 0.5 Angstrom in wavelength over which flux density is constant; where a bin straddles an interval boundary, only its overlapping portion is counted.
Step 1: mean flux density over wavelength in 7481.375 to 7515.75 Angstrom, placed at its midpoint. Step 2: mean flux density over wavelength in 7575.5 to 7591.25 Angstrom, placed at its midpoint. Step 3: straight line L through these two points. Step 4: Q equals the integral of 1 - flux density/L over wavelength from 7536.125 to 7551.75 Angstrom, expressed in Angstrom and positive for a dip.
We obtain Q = 1.3 Angstrom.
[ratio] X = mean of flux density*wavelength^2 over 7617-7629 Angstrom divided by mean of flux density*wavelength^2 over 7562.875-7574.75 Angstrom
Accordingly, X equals 1.14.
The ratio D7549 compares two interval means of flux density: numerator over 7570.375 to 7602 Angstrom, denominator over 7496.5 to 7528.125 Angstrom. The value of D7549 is 1.05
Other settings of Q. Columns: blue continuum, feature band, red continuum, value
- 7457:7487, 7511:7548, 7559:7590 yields 3.4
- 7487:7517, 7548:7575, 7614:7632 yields 1.5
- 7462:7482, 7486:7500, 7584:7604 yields -0.6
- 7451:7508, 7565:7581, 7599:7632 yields 1.0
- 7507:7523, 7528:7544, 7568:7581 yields 0.5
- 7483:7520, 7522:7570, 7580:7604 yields 4.2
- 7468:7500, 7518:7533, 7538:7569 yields 1.8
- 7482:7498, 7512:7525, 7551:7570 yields 1.4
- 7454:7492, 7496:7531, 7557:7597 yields 1.7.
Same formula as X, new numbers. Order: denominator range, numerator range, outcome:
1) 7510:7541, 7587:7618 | 1.12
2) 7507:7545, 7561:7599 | 1.11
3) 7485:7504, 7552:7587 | 0.95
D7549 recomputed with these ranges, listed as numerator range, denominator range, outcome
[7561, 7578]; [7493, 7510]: 0.90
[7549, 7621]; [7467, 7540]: 1.00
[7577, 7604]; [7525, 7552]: 1.12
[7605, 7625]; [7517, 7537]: 1.07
